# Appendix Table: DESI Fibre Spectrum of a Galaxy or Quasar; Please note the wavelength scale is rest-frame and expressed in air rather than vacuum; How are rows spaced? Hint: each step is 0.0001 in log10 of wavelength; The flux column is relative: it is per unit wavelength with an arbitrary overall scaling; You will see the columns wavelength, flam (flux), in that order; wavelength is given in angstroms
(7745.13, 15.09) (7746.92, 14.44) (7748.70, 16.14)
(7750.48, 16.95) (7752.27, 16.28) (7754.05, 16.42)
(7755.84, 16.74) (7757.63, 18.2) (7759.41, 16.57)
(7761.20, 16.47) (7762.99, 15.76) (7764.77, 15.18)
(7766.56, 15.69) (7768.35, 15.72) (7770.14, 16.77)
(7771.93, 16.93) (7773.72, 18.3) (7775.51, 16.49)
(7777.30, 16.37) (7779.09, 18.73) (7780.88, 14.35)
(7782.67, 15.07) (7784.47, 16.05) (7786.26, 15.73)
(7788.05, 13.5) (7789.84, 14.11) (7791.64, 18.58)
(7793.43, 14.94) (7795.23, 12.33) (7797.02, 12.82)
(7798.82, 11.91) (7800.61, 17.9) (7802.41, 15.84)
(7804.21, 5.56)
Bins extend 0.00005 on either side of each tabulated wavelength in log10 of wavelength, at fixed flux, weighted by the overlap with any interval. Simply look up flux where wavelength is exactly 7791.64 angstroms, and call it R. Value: 18.58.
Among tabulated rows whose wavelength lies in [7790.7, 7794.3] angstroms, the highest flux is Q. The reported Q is 18.58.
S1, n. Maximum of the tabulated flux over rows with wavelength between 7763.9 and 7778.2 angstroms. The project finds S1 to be 18.3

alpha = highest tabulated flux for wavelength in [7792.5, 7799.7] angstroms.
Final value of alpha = 14.94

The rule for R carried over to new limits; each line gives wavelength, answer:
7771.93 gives 16.93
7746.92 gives 14.44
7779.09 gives 18.73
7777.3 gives 16.37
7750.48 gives 16.95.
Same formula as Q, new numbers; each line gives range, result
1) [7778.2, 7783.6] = 18.73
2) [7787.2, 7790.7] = 14.11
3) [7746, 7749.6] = 16.14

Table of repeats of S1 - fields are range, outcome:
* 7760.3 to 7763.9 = 16.47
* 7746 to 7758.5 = 18.2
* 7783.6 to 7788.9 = 16.05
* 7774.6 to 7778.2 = 16.49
